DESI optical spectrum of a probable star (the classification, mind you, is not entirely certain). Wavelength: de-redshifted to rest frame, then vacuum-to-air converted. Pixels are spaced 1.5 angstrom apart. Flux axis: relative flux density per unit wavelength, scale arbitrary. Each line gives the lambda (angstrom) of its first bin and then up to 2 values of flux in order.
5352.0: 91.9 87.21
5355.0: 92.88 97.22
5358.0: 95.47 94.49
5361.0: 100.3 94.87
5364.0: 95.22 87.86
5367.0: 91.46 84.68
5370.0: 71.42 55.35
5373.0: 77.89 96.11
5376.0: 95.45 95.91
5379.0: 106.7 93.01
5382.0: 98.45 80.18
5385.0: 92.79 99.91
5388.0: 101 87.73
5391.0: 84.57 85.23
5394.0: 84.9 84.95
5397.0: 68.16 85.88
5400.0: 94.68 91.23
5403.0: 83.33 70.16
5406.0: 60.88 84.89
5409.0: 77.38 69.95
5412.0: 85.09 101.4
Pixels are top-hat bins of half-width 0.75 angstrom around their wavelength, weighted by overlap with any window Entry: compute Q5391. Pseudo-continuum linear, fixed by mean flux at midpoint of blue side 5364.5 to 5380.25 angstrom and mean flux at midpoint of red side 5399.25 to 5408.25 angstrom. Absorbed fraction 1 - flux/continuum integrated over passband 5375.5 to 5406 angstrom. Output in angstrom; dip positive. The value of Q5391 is -1.9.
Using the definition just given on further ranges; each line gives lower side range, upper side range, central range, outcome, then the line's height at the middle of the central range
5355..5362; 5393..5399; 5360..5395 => -0.50 angstrom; 88.6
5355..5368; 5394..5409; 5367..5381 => 0.53 angstrom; 90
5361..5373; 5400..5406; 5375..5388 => -2.07 angstrom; 82.5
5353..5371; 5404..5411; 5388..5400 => -1.04 angstrom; 78.1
